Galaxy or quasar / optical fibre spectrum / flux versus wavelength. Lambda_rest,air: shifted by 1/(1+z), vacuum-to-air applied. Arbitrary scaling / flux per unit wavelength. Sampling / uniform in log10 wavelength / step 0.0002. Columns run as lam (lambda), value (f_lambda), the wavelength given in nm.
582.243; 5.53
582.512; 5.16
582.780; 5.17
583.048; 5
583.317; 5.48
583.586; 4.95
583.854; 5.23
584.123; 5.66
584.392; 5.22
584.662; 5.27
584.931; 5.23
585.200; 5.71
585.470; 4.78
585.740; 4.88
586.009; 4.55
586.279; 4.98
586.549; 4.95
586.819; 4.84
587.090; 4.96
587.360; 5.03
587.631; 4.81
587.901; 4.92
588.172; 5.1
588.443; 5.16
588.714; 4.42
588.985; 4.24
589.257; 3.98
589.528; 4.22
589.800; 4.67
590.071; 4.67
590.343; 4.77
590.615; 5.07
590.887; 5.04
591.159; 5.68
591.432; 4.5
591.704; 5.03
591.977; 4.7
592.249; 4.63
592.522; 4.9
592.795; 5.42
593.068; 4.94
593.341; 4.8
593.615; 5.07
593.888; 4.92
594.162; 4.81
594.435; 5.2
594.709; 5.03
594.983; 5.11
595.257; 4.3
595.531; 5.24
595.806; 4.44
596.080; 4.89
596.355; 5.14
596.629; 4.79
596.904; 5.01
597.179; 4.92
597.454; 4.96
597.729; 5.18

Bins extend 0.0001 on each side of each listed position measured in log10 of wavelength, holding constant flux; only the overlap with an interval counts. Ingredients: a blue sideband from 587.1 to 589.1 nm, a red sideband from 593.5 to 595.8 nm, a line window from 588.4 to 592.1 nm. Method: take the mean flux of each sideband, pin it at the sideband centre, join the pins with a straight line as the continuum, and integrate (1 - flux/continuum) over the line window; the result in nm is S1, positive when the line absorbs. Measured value 0.11 nm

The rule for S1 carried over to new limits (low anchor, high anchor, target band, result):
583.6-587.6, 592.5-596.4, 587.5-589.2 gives 0.10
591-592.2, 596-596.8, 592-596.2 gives 0.04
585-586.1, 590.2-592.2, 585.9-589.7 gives 0.20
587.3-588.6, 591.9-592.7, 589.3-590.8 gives 0.07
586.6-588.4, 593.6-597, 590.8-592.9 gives -0.02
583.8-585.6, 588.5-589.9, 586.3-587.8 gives -0.04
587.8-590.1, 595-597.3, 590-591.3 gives -0.11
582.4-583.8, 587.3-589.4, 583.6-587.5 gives -0.11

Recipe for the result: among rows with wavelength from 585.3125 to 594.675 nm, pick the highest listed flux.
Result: 5.68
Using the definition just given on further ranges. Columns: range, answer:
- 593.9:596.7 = 5.24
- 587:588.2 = 5.1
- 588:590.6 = 5.16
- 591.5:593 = 5.42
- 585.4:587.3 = 4.98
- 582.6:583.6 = 5.48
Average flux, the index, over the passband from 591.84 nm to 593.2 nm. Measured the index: 4.92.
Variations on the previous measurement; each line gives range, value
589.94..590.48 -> 4.72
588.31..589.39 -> 4.45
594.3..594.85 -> 5.11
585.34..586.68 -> 4.83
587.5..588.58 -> 5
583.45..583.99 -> 5.1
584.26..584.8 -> 5.24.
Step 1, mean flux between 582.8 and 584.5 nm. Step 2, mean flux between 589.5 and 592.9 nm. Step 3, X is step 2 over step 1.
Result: 0.9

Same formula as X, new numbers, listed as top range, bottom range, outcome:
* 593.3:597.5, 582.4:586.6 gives 0.96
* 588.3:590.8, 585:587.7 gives 0.93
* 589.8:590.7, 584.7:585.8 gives 0.93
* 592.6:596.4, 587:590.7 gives 1.05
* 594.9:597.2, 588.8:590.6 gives 1.09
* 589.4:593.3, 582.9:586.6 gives 0.95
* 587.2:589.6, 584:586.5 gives 0.91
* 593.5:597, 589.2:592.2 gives 1.03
